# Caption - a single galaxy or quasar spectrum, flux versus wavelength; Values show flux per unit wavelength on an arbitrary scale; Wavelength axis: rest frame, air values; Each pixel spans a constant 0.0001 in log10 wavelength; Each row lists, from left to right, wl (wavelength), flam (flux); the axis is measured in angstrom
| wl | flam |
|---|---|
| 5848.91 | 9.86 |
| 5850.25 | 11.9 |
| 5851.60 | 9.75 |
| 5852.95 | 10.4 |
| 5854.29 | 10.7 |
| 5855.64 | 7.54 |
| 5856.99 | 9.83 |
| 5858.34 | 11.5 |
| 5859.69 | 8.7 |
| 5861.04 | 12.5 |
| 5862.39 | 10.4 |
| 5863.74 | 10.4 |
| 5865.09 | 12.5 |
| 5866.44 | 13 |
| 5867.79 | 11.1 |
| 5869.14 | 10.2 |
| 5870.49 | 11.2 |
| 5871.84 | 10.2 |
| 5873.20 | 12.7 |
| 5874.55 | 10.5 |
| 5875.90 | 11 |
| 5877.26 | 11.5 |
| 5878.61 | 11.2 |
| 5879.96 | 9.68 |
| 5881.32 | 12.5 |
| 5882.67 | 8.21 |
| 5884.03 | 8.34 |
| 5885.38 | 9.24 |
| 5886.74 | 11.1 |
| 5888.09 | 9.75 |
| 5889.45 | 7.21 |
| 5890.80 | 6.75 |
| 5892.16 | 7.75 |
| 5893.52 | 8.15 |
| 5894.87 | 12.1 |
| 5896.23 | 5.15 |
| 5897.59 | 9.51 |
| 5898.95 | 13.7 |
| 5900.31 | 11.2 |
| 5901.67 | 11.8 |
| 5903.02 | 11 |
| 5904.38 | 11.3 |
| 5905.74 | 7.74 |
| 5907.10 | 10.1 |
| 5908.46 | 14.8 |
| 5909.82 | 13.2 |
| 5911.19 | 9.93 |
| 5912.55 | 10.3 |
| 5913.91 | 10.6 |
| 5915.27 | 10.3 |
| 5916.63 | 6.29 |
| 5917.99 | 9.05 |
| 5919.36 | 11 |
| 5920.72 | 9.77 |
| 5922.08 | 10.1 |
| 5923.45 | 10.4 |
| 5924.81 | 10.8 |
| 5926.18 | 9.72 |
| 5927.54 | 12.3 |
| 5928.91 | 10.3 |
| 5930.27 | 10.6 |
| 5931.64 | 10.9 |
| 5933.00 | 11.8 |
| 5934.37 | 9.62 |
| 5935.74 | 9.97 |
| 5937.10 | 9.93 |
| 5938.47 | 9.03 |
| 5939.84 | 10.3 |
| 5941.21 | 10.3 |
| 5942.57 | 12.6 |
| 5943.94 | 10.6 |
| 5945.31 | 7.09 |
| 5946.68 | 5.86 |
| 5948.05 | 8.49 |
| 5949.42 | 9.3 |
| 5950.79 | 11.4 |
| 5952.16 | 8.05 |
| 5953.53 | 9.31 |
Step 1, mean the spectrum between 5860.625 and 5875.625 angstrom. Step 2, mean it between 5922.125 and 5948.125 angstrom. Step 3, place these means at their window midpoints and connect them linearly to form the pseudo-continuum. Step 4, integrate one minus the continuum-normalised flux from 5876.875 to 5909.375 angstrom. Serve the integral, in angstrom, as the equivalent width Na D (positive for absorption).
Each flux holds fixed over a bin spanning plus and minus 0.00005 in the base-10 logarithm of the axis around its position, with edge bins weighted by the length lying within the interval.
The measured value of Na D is 2.5 angstrom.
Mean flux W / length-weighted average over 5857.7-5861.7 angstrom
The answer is 10.9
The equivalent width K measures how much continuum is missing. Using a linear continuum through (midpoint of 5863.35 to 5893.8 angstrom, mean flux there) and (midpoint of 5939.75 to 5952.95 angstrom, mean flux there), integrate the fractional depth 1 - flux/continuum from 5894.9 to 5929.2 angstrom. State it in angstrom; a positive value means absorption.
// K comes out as -2.3 angstrom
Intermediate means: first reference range 10.2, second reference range 9.36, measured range 10.4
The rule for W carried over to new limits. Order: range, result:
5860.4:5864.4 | 11.1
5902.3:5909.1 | 11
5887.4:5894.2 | 7.95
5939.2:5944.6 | 11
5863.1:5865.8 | 11.5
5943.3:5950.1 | 8.25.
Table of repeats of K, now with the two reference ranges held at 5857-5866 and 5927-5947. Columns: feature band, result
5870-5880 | -0.2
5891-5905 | 0.7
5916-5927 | 0.7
